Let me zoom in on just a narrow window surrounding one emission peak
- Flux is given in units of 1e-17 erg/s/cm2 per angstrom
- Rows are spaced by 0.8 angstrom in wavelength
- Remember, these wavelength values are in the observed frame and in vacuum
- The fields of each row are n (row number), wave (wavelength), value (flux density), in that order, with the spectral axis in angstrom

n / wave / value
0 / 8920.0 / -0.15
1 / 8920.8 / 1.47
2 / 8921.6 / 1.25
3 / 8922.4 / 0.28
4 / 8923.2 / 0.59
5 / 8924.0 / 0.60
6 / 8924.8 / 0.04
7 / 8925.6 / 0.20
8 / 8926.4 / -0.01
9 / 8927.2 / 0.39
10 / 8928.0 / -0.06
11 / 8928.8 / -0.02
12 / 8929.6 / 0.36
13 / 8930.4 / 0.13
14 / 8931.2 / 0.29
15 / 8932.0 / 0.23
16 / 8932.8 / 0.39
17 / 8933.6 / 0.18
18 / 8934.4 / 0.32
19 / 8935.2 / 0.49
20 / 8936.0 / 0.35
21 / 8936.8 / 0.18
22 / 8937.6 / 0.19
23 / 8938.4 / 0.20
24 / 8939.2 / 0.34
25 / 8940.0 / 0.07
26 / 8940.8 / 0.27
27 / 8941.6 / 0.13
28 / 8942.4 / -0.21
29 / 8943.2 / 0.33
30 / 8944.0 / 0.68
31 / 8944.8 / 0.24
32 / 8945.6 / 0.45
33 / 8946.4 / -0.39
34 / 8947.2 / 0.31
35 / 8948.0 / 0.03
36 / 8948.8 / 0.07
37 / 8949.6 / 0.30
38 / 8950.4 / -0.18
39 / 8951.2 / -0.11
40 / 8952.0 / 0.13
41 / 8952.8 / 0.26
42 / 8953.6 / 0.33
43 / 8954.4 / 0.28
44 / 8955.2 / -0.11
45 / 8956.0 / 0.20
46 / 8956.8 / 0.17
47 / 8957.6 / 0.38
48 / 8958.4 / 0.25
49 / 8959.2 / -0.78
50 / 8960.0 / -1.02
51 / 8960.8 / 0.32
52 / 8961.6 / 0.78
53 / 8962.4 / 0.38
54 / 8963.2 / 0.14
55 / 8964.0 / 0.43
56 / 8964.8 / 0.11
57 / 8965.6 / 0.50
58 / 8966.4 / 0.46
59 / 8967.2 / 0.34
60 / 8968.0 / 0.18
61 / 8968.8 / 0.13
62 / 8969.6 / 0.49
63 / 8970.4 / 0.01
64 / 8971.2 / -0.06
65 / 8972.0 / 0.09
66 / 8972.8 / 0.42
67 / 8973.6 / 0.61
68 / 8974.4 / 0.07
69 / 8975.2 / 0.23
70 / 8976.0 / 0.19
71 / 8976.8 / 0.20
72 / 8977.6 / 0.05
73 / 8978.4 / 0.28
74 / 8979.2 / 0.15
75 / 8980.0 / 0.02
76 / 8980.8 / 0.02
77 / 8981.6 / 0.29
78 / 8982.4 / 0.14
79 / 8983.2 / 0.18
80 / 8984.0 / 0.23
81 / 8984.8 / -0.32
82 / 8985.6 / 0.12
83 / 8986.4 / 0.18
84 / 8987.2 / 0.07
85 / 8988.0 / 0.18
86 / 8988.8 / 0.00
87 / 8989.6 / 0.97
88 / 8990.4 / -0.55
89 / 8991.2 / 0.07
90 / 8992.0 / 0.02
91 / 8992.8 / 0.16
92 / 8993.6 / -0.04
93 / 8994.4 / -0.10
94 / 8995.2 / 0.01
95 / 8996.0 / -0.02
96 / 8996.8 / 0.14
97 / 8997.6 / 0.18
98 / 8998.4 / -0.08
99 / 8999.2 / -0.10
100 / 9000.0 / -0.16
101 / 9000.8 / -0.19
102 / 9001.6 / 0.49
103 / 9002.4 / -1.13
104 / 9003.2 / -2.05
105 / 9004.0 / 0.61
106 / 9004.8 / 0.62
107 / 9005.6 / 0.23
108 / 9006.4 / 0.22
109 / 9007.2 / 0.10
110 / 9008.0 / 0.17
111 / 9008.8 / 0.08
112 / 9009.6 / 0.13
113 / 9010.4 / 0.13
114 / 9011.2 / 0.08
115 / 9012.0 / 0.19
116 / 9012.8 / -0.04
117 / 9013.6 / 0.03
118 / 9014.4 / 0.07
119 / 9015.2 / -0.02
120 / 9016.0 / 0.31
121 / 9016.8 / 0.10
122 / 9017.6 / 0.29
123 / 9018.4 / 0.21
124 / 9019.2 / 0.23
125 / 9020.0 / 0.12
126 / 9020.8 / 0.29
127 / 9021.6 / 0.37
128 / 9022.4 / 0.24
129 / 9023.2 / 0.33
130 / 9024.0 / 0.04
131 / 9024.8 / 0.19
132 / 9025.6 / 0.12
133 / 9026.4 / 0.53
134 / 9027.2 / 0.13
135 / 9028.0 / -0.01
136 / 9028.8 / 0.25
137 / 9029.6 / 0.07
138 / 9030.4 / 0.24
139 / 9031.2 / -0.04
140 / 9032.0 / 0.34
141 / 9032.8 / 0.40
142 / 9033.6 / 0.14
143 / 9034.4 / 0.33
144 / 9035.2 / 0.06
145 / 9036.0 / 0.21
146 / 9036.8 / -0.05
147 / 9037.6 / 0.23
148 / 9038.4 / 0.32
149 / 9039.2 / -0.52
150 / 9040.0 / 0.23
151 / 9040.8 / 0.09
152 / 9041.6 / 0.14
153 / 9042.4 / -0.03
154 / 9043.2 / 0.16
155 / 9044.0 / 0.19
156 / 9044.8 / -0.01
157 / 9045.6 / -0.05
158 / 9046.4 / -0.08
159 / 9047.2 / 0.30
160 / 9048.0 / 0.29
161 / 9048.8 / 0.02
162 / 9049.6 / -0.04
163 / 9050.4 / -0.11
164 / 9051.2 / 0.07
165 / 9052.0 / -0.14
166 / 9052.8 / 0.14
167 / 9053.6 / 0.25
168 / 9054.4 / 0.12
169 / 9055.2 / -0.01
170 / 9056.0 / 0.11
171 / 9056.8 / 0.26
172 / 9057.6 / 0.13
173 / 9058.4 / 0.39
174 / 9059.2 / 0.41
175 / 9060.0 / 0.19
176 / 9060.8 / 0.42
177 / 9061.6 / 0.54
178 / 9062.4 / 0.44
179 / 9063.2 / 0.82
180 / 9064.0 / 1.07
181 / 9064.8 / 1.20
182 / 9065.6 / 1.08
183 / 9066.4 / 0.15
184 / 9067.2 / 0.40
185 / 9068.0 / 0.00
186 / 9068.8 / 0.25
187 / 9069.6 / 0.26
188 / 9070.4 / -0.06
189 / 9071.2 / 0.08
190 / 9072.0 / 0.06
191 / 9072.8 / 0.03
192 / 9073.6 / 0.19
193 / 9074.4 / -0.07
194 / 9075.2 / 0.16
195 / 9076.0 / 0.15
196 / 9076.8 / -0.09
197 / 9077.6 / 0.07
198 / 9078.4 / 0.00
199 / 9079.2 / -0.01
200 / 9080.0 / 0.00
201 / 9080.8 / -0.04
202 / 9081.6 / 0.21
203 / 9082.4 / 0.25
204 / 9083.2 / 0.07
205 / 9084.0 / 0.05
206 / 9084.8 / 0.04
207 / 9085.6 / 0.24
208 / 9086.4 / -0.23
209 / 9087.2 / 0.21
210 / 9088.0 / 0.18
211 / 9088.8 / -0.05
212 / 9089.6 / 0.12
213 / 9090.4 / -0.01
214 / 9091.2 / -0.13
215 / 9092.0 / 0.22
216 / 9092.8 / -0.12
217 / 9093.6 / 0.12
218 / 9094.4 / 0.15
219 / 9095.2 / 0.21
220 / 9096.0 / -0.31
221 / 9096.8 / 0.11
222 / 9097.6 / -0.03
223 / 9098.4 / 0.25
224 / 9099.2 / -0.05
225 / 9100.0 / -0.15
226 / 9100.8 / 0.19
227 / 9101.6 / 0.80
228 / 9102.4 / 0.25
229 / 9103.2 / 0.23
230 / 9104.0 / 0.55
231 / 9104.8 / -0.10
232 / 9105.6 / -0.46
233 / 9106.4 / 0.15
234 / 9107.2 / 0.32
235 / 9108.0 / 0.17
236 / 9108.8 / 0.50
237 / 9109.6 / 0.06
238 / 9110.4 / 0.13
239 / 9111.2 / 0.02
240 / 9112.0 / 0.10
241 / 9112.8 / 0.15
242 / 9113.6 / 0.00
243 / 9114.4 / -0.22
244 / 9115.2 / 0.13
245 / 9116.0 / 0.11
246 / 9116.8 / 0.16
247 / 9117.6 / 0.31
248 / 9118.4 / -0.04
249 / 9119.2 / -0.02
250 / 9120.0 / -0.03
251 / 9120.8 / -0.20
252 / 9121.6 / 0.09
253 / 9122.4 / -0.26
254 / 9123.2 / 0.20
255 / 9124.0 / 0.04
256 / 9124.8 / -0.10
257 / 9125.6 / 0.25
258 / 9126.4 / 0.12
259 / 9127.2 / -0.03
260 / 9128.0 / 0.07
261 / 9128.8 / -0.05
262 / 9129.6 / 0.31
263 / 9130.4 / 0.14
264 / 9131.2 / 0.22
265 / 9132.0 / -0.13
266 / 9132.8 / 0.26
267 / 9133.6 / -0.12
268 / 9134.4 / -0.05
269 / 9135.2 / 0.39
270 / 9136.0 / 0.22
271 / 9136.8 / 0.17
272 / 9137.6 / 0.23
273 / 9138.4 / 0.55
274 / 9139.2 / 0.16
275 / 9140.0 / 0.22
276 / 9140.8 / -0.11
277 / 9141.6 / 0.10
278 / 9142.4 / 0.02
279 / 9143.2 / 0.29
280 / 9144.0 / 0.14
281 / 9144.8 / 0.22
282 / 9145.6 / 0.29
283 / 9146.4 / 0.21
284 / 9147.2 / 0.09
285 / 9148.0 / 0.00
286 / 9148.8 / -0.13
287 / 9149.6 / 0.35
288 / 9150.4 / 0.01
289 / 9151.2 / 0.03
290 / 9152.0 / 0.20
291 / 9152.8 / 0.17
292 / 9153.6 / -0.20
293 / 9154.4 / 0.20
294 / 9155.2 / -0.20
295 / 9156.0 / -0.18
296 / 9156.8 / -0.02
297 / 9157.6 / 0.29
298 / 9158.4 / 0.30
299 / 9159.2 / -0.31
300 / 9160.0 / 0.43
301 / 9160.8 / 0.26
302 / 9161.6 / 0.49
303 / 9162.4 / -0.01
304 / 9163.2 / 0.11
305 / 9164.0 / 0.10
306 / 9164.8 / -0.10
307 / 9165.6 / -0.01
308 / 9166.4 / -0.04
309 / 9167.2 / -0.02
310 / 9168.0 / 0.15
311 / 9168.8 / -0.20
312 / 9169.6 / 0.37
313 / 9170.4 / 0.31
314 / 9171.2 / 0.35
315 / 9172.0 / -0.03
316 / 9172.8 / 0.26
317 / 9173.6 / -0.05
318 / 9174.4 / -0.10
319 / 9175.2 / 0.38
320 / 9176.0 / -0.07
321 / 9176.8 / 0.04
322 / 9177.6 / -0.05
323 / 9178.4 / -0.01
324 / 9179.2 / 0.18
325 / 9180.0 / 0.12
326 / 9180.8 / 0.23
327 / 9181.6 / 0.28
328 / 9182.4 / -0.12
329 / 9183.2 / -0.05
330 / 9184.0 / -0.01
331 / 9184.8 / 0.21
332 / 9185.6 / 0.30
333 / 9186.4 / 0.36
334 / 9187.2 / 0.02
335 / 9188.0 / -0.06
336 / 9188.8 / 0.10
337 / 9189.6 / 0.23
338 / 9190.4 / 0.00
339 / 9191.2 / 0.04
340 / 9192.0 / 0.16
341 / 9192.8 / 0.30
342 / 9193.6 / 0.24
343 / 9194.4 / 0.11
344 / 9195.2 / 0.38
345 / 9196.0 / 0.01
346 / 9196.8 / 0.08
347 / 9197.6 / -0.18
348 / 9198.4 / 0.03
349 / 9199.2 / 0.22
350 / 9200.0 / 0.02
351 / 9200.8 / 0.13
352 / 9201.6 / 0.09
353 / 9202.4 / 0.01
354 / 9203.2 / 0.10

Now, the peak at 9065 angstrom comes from Hbeta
